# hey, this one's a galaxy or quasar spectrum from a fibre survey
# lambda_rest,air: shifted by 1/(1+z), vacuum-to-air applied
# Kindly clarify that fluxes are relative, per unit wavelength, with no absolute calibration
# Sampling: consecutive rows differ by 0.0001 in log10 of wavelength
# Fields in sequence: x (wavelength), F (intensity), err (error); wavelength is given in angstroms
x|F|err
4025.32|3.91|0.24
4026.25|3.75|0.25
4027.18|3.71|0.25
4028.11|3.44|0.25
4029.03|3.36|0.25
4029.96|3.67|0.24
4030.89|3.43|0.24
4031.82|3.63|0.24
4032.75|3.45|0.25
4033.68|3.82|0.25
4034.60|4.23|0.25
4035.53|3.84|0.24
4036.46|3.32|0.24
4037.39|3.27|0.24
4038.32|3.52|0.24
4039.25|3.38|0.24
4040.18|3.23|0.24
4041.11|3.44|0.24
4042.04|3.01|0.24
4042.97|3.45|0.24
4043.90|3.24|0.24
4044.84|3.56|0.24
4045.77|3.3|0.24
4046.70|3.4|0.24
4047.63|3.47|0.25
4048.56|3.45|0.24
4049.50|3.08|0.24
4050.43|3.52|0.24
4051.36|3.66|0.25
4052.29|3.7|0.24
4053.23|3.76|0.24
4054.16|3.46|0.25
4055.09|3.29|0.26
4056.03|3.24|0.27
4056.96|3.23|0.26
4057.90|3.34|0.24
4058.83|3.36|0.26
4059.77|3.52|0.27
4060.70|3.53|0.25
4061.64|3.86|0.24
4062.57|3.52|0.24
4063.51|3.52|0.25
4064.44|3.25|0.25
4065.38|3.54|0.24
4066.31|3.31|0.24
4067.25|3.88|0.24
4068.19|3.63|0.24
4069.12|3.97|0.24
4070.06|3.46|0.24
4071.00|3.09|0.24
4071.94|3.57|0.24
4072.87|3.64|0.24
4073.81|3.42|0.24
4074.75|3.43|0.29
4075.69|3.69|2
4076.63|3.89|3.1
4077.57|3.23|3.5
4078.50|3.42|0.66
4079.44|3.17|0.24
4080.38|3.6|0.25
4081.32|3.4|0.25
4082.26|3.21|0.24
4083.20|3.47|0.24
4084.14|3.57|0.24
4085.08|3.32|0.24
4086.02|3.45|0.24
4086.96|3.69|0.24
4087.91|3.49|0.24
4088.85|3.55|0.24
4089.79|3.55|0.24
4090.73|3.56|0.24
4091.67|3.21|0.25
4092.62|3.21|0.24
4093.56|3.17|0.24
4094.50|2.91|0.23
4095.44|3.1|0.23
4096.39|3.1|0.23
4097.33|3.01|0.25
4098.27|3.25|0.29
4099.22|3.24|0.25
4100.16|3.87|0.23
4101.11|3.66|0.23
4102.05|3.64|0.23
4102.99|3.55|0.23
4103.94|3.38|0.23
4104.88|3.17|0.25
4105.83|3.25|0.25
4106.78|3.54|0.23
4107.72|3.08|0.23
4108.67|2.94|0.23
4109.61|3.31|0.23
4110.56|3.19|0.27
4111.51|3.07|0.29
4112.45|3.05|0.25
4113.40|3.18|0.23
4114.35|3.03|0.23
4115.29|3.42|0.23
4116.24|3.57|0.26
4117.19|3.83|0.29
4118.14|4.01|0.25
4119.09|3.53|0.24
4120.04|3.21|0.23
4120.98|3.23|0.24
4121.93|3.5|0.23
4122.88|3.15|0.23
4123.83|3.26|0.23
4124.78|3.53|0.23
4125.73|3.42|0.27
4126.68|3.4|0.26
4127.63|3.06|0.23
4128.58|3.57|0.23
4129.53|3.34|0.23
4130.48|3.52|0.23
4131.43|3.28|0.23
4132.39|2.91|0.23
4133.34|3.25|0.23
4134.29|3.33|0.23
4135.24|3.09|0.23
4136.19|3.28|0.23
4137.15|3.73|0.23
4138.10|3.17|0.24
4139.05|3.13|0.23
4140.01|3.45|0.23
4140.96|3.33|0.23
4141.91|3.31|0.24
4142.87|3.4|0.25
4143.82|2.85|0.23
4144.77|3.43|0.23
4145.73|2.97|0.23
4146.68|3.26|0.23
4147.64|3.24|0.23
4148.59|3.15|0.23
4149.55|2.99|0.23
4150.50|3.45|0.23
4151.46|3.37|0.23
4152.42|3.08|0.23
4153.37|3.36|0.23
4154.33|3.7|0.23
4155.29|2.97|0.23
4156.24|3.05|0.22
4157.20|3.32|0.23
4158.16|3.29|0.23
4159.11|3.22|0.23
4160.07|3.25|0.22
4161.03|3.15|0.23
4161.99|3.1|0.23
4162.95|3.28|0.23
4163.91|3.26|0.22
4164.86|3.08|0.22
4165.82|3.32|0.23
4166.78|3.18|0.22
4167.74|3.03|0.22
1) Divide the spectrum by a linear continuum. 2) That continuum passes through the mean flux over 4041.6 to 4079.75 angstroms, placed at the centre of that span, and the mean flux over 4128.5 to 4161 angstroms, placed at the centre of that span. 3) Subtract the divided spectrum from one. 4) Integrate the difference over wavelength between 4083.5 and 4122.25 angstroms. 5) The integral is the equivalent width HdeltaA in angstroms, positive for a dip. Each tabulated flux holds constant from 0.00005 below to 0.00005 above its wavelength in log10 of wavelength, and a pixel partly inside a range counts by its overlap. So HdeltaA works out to 0.1 angstroms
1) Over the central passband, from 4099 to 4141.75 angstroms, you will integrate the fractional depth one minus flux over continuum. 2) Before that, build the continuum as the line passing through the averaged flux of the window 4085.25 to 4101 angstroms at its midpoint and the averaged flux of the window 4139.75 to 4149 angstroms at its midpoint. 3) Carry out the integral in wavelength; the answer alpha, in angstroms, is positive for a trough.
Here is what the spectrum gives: -0.8 angstroms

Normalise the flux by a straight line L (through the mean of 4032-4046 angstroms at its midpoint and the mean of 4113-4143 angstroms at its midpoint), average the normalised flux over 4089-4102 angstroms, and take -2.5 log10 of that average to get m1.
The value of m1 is 0.03 mag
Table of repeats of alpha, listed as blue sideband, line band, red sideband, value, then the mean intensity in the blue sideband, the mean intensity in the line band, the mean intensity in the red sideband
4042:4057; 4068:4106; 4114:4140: -0.31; 3.42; 3.42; 3.36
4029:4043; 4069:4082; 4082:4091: 0.05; 3.51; 3.48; 3.49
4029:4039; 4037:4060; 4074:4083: 1.01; 3.6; 3.39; 3.45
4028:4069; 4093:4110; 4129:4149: 0.33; 3.48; 3.29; 3.26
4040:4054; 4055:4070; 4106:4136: -0.46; 3.42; 3.5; 3.32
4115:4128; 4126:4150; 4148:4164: 0.59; 3.44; 3.26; 3.23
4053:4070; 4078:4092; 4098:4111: -0.07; 3.51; 3.45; 3.36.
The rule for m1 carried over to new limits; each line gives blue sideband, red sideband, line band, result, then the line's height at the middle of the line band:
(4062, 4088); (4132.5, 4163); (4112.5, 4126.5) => -0.02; 3.34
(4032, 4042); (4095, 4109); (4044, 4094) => -0.01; 3.43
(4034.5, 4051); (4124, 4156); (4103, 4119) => 0.00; 3.32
